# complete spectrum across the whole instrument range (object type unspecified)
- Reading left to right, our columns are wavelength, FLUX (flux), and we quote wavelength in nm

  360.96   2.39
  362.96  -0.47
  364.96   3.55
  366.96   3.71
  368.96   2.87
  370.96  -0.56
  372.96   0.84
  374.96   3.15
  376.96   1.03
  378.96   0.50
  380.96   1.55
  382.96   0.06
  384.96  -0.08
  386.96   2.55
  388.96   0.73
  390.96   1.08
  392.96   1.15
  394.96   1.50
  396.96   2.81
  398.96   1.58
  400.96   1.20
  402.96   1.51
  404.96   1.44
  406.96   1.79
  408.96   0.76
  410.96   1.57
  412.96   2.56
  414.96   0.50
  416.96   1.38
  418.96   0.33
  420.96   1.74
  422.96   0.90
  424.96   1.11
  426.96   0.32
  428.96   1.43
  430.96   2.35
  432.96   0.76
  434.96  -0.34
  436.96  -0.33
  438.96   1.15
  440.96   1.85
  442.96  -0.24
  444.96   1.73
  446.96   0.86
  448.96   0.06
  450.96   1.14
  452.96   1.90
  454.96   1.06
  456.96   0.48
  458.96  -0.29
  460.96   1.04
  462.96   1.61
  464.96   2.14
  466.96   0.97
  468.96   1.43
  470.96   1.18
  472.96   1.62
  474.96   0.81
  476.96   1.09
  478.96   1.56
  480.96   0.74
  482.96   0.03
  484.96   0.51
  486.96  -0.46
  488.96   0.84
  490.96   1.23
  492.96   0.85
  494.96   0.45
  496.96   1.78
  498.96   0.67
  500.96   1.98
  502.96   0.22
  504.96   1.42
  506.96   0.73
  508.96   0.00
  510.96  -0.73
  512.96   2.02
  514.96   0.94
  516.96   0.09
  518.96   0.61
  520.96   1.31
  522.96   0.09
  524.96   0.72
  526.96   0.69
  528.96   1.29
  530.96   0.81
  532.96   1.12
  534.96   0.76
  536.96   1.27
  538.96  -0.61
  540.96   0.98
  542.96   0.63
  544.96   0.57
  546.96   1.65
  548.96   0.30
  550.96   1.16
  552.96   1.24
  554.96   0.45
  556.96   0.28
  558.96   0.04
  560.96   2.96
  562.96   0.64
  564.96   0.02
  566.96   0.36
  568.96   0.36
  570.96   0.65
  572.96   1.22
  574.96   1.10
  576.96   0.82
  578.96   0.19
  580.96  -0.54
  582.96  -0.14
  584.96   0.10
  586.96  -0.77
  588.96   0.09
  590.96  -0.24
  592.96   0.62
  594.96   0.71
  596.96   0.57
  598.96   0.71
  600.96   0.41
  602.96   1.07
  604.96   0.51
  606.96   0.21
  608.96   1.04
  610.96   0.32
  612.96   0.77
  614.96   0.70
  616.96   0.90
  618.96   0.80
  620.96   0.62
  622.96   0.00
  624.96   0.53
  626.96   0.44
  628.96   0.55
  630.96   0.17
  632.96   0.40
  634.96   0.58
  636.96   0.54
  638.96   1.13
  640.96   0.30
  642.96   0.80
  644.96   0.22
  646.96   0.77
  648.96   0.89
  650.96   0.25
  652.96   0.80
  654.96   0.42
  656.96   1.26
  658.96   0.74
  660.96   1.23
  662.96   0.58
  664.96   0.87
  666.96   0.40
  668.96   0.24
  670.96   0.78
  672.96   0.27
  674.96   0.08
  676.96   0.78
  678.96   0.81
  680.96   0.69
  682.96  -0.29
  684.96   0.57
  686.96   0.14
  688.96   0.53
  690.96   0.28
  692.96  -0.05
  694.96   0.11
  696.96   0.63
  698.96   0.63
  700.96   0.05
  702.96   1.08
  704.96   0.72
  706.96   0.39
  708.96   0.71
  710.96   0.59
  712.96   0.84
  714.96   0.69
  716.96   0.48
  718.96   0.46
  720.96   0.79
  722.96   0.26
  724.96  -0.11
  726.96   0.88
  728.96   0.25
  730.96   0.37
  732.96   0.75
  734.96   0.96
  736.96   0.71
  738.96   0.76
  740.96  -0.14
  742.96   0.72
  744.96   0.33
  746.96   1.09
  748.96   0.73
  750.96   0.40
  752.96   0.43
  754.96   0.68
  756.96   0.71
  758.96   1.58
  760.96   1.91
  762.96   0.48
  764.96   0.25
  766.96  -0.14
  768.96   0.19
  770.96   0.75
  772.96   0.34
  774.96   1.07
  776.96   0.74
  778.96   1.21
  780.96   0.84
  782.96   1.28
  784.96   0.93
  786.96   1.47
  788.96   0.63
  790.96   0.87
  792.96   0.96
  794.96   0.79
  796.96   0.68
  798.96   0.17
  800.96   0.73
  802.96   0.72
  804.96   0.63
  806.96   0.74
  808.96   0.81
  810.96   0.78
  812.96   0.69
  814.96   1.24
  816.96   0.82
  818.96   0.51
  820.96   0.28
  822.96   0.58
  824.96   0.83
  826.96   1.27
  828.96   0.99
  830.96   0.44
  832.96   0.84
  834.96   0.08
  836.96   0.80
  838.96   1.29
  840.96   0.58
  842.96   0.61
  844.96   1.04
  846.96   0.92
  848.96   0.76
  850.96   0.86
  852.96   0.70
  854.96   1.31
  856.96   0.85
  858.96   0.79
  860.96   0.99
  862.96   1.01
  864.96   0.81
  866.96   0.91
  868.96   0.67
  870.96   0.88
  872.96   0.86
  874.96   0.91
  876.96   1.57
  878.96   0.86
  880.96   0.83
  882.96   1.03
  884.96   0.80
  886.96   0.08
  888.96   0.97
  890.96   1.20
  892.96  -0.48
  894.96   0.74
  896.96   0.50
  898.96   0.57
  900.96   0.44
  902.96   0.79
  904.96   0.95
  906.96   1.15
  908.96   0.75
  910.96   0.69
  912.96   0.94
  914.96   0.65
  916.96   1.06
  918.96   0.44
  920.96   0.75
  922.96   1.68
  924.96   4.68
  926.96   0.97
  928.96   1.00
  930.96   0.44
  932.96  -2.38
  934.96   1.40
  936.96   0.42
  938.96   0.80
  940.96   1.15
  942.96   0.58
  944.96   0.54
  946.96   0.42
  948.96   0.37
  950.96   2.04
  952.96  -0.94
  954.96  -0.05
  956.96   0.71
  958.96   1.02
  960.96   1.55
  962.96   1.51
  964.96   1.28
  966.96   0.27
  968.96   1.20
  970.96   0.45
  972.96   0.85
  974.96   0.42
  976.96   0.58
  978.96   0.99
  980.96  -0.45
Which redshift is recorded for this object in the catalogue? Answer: 1.479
